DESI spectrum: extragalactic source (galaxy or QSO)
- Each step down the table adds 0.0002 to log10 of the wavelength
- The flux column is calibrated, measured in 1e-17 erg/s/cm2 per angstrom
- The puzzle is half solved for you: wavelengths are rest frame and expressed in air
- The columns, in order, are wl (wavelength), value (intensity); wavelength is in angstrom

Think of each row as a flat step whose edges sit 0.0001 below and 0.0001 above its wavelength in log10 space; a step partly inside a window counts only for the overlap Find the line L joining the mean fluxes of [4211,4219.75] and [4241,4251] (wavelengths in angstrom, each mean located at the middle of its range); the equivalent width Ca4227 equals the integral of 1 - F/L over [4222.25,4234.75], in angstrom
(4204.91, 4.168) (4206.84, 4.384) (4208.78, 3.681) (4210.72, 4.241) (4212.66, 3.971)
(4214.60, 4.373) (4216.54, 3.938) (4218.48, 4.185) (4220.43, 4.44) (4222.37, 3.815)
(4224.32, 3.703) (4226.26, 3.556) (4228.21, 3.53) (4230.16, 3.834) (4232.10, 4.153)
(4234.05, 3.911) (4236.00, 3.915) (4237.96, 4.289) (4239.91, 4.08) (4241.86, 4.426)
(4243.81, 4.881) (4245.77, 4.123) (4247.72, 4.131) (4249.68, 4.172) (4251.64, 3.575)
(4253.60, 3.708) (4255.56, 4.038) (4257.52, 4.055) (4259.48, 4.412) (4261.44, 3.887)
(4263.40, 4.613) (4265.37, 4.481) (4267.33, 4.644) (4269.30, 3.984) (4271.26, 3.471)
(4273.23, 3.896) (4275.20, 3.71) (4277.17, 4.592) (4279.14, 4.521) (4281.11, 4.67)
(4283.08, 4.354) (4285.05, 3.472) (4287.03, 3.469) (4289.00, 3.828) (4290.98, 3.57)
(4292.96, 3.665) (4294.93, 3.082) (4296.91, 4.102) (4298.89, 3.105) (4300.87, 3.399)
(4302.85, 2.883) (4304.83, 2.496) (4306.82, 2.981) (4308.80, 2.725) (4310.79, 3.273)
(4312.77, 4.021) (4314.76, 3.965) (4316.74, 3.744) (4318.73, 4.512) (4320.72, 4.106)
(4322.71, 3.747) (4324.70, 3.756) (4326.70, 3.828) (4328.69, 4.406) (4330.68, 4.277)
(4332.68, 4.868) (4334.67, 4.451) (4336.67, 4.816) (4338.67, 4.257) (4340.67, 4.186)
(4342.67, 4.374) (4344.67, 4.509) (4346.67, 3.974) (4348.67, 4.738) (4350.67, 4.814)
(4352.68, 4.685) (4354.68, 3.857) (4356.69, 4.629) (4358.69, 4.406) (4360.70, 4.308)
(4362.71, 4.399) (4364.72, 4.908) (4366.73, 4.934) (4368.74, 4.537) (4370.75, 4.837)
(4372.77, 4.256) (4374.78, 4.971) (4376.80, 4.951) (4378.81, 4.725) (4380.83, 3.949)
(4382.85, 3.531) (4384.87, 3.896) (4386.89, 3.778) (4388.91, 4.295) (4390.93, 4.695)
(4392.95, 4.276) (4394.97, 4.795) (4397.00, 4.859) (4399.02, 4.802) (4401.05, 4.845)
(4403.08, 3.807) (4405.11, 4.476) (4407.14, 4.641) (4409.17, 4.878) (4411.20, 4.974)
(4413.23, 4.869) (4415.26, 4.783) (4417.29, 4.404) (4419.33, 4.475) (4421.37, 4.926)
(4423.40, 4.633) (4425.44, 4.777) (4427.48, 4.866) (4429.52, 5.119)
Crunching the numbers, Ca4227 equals 1.3 angstrom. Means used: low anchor 4.14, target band 3.78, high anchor 4.32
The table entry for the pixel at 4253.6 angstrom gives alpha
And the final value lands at 3.708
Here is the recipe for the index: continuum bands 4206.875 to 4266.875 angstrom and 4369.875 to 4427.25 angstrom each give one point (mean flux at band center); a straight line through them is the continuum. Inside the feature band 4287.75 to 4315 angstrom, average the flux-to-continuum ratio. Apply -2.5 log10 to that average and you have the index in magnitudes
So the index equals 0.263 mag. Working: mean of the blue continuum 4.08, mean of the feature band 3.35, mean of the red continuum 4.54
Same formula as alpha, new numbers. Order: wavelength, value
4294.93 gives 3.082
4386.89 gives 3.778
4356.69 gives 4.629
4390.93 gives 4.695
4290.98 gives 3.57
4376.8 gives 4.951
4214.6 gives 4.373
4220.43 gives 4.44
